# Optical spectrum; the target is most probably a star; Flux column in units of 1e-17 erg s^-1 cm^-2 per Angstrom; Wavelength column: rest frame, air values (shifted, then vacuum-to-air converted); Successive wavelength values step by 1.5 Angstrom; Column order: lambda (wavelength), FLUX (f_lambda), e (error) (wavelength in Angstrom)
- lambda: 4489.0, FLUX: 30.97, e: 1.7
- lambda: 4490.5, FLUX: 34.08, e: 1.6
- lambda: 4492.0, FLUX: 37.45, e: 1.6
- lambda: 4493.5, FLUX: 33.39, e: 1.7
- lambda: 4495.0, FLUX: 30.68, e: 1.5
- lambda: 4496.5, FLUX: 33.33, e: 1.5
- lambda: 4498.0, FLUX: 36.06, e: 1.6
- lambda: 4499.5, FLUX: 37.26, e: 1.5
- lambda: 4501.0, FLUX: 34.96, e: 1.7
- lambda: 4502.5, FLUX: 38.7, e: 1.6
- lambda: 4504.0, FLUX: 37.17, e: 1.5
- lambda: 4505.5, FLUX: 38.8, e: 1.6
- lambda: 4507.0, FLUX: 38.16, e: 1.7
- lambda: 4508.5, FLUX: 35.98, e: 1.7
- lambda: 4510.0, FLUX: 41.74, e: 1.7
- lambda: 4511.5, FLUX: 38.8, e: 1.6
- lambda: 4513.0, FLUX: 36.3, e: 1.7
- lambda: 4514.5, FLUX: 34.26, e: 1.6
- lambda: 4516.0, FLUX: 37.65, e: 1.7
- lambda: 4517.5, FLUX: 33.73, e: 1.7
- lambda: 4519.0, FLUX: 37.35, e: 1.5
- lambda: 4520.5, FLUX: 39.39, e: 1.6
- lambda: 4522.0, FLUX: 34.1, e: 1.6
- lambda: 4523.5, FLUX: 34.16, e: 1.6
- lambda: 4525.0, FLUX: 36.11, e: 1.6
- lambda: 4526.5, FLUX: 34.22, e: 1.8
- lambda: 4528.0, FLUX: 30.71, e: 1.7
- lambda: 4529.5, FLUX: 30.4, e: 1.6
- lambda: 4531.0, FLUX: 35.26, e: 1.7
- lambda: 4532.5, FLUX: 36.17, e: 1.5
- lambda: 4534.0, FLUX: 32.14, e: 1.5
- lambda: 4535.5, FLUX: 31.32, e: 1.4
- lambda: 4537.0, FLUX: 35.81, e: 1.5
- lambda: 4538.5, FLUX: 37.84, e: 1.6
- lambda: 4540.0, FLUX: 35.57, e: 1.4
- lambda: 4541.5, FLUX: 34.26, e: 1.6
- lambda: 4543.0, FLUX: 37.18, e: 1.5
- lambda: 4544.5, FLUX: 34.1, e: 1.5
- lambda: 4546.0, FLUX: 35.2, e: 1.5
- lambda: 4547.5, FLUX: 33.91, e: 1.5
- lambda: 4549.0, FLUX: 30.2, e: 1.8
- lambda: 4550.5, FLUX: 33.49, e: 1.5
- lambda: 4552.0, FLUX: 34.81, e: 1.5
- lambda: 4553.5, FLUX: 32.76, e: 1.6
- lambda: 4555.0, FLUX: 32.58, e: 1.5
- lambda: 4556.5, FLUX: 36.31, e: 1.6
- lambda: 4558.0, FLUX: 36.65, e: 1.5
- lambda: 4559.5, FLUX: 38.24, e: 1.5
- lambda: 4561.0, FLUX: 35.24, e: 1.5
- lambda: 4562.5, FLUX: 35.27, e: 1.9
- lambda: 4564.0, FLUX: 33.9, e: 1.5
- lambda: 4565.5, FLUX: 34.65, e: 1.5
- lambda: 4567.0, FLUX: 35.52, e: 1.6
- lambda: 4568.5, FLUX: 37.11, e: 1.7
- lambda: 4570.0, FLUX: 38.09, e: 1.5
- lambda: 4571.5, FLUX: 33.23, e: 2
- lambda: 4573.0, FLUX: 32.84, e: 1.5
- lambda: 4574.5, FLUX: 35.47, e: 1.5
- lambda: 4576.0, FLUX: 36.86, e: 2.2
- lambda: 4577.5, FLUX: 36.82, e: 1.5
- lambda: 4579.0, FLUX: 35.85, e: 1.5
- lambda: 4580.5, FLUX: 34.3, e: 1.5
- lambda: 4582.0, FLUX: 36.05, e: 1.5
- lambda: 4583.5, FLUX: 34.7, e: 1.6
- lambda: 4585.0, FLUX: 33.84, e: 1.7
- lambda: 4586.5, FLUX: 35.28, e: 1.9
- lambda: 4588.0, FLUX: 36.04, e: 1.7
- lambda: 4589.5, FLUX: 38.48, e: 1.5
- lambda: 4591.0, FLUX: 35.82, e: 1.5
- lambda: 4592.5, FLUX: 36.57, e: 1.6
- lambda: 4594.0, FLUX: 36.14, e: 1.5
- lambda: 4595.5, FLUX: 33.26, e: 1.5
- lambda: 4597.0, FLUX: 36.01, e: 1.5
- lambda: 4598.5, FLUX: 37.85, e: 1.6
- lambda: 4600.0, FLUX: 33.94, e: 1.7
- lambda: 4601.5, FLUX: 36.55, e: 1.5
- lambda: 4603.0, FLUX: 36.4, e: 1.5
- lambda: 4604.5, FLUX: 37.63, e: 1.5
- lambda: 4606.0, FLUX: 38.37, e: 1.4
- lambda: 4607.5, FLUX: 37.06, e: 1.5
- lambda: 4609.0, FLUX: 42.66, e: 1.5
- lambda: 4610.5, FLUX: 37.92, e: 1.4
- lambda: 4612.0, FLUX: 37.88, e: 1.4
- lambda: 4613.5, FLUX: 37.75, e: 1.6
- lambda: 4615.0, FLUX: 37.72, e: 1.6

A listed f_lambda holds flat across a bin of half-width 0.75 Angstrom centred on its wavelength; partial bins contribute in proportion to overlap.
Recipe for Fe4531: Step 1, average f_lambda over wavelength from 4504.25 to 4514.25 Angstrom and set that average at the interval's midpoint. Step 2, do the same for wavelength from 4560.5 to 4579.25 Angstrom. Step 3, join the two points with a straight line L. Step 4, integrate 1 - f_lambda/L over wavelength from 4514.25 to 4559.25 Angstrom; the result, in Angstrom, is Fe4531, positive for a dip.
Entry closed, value 2.7 Angstrom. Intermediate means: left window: 38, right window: 35.4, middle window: 34.6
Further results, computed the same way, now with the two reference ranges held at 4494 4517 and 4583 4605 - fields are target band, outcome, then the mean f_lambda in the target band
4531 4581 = 1.7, 35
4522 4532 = 0.8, 33.6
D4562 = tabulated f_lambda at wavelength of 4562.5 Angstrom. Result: 35.27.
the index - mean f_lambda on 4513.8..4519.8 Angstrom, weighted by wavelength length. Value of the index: 35.8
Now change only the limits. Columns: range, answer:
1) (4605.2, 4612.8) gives 38.8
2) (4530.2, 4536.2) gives 33.7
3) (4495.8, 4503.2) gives 36.1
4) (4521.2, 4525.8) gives 34.8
